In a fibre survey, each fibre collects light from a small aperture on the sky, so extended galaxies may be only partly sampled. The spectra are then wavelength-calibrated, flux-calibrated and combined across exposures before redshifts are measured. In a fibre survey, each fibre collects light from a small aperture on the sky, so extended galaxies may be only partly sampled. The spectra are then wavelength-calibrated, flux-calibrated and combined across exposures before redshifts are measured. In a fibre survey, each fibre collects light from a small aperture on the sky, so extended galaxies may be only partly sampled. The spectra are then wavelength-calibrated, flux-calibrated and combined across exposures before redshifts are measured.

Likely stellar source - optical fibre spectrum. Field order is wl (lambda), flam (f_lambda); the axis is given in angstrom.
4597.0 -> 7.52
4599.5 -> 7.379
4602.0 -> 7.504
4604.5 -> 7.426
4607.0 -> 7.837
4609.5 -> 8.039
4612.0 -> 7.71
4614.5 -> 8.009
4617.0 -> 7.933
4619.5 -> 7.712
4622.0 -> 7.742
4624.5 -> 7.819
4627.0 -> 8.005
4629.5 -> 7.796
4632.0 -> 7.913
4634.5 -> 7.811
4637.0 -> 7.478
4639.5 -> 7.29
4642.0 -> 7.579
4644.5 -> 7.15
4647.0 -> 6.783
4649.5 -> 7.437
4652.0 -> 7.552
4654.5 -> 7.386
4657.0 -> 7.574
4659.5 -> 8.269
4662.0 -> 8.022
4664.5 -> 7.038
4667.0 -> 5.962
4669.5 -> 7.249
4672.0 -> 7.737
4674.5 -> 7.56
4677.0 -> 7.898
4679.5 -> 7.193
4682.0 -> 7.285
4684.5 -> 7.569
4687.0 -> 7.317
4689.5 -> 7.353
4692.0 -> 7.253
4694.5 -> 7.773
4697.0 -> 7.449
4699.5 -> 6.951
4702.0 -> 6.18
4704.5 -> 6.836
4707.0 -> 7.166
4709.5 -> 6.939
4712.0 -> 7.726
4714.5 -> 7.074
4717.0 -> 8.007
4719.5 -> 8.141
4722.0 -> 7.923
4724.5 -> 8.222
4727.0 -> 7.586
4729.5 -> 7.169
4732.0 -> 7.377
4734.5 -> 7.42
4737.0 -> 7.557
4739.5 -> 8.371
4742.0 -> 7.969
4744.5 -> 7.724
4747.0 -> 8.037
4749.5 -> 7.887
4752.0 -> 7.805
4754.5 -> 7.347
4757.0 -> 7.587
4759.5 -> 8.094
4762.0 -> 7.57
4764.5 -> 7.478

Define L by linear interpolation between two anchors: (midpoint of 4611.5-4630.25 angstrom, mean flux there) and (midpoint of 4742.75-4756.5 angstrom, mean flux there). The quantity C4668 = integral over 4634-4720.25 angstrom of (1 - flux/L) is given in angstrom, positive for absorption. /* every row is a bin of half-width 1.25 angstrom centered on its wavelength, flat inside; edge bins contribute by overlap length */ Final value 4.9 angstrom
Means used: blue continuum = 7.85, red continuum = 7.76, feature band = 7.36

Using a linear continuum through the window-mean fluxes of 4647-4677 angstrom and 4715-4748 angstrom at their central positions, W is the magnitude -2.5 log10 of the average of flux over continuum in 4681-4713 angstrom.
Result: 0.06 mag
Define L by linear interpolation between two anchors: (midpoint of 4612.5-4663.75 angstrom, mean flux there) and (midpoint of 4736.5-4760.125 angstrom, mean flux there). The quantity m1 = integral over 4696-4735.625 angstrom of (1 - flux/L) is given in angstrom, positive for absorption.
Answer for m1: 2.0 angstrom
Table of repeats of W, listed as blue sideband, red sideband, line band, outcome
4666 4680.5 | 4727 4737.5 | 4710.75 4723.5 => -0.06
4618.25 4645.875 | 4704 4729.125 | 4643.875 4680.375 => 0.03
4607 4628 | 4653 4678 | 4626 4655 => 0.02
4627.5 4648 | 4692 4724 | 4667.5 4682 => 0.00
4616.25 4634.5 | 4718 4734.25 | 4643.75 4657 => 0.07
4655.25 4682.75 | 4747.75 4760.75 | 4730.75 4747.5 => -0.01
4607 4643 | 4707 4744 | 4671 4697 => 0.03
